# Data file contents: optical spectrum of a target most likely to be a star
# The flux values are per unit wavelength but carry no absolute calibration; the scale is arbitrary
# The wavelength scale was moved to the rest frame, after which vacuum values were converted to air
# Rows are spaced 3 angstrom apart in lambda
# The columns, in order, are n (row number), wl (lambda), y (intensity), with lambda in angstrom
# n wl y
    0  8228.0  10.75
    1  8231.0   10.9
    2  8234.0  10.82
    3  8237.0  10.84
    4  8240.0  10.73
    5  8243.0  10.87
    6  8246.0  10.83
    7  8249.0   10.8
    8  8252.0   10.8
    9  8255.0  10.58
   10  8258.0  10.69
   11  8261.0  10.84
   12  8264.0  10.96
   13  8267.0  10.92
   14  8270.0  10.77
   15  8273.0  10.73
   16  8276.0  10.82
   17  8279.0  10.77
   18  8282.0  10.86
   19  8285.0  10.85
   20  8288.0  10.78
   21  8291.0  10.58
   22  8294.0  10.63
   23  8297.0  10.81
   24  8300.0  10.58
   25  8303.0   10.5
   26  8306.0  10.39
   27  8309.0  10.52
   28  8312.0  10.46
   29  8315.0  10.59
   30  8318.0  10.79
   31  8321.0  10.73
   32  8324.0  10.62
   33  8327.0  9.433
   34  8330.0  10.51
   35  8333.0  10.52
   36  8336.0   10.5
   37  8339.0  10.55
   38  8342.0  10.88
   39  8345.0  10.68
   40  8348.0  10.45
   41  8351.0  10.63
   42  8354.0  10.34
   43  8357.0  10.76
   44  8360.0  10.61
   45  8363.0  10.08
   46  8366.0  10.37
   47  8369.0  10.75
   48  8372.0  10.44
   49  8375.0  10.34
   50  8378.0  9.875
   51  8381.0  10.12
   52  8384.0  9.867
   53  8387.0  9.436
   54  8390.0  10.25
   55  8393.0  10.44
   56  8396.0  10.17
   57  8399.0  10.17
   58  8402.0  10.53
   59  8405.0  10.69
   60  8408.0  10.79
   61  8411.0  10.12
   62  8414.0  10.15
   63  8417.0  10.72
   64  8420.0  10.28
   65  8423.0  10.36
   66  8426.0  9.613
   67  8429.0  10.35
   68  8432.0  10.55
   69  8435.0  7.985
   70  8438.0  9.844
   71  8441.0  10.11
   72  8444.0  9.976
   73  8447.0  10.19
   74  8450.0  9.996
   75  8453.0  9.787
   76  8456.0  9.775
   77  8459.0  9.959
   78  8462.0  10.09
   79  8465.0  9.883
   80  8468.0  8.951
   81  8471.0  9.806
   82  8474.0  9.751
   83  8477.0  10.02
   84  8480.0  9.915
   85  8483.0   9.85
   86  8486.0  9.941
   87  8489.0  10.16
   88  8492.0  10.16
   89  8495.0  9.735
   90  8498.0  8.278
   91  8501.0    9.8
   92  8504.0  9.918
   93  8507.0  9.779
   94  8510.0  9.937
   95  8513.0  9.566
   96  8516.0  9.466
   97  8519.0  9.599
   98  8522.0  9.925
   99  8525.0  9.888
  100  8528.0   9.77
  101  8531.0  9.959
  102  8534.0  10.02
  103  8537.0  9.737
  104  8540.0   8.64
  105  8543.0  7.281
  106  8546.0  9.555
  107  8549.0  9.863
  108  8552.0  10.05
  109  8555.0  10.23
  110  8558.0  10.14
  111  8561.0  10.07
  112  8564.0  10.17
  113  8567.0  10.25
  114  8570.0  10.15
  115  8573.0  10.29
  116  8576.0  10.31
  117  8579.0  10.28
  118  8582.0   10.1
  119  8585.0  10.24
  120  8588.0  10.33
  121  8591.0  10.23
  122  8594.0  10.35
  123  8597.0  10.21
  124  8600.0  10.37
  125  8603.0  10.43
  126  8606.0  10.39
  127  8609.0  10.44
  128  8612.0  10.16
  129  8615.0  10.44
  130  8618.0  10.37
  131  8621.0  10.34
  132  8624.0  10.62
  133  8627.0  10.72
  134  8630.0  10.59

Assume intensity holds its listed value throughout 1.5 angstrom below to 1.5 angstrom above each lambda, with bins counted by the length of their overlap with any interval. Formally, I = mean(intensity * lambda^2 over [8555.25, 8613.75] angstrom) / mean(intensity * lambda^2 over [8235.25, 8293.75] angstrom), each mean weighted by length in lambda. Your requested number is 1.03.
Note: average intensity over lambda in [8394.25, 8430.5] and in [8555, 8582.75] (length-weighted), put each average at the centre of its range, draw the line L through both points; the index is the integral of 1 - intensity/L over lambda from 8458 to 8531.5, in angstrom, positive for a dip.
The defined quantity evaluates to 3.6 angstrom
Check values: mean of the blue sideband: 10.3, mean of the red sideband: 10.2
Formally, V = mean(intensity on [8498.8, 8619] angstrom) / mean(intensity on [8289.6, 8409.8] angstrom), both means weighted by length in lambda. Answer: 0.95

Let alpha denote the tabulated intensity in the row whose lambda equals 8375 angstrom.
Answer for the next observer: 10.34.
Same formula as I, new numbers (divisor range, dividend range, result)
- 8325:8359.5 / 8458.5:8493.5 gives 0.97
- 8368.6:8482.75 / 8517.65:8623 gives 1.03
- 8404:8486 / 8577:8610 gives 1.07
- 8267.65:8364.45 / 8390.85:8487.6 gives 0.98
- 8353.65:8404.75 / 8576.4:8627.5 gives 1.06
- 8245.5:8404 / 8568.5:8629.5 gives 1.05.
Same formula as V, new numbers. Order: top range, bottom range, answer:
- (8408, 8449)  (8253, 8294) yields 0.93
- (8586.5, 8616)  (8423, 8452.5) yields 1.05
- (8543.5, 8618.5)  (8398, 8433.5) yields 0.98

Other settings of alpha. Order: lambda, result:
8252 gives 10.8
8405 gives 10.69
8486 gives 9.941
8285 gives 10.85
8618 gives 10.37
